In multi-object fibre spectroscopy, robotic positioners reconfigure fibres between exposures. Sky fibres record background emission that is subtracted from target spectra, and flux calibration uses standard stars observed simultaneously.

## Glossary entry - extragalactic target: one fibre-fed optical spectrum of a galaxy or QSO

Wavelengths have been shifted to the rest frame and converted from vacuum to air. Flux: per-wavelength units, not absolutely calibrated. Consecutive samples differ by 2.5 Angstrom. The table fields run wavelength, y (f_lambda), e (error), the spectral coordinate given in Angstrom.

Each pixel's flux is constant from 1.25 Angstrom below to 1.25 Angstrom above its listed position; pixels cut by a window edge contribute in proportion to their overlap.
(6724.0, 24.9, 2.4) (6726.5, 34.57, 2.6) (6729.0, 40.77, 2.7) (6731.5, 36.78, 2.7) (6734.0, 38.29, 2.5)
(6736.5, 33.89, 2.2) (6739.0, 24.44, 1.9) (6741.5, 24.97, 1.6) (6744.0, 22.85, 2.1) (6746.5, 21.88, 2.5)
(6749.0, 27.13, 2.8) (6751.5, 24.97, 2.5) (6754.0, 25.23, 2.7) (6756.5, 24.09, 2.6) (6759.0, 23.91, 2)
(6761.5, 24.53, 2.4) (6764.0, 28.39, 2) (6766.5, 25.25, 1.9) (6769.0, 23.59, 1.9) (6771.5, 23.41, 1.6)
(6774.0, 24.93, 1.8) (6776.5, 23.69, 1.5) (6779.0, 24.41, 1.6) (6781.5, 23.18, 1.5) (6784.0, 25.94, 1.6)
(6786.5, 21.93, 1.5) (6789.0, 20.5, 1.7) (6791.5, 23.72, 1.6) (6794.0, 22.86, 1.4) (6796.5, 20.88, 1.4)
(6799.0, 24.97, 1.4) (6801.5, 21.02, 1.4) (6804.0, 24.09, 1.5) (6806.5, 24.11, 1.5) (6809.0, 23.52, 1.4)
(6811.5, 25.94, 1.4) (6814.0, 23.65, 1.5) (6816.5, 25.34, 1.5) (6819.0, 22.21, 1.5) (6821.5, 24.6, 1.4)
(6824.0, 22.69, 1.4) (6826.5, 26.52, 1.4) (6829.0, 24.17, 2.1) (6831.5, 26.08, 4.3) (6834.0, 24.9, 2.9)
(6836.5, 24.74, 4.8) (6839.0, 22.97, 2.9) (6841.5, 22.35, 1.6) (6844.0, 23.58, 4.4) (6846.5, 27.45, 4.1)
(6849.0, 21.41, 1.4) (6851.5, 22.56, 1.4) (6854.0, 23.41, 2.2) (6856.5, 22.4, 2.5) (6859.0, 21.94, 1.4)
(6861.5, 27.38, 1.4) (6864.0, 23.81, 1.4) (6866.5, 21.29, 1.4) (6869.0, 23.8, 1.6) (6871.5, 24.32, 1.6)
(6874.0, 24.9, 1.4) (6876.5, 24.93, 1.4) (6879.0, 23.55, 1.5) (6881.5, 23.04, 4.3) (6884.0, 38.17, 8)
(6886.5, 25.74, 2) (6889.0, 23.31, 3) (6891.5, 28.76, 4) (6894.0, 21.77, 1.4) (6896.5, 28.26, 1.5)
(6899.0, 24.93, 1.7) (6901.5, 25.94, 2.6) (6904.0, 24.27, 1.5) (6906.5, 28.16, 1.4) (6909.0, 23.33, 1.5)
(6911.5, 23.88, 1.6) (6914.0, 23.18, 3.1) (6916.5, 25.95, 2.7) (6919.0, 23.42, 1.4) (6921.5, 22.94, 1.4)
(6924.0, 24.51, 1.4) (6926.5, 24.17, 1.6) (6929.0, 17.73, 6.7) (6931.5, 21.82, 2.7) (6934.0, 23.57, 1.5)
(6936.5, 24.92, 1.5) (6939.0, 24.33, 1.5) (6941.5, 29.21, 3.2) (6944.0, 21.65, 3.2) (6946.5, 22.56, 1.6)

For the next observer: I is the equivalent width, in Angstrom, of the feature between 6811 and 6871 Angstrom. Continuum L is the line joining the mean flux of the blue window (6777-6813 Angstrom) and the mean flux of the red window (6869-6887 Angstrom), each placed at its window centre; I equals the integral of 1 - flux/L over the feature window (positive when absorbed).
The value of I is 2.4 Angstrom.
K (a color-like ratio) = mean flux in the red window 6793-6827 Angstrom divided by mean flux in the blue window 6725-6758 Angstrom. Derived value 0.8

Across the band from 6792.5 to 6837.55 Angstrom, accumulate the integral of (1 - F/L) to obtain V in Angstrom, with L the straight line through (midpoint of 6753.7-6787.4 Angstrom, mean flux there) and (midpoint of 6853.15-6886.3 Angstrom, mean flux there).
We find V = 1.2 Angstrom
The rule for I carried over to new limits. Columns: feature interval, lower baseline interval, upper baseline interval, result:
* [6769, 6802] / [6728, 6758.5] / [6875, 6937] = 5.2 Angstrom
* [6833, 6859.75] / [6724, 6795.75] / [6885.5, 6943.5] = 2.0 Angstrom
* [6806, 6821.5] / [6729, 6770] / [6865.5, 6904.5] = 1.3 Angstrom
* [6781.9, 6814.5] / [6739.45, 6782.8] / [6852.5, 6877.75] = 1.3 Angstrom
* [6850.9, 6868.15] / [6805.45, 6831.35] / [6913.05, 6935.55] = 0.4 Angstrom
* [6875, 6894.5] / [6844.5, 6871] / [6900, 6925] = -1.8 Angstrom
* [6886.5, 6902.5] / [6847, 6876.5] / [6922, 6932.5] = -1.9 Angstrom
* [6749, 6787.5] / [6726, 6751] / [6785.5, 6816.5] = 3.3 Angstrom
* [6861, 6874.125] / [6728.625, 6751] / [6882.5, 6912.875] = 1.4 Angstrom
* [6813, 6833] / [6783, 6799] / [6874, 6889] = -0.2 Angstrom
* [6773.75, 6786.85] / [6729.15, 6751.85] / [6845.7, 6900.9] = 1.8 Angstrom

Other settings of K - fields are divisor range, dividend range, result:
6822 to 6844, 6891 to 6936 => 1.00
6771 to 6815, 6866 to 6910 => 1.09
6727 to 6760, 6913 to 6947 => 0.83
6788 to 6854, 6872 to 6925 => 1.07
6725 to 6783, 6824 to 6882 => 0.88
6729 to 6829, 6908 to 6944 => 0.94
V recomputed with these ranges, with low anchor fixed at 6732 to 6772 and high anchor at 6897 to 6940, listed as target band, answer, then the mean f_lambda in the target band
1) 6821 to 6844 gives 0.8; 24.3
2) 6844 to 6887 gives 0.1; 24.7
